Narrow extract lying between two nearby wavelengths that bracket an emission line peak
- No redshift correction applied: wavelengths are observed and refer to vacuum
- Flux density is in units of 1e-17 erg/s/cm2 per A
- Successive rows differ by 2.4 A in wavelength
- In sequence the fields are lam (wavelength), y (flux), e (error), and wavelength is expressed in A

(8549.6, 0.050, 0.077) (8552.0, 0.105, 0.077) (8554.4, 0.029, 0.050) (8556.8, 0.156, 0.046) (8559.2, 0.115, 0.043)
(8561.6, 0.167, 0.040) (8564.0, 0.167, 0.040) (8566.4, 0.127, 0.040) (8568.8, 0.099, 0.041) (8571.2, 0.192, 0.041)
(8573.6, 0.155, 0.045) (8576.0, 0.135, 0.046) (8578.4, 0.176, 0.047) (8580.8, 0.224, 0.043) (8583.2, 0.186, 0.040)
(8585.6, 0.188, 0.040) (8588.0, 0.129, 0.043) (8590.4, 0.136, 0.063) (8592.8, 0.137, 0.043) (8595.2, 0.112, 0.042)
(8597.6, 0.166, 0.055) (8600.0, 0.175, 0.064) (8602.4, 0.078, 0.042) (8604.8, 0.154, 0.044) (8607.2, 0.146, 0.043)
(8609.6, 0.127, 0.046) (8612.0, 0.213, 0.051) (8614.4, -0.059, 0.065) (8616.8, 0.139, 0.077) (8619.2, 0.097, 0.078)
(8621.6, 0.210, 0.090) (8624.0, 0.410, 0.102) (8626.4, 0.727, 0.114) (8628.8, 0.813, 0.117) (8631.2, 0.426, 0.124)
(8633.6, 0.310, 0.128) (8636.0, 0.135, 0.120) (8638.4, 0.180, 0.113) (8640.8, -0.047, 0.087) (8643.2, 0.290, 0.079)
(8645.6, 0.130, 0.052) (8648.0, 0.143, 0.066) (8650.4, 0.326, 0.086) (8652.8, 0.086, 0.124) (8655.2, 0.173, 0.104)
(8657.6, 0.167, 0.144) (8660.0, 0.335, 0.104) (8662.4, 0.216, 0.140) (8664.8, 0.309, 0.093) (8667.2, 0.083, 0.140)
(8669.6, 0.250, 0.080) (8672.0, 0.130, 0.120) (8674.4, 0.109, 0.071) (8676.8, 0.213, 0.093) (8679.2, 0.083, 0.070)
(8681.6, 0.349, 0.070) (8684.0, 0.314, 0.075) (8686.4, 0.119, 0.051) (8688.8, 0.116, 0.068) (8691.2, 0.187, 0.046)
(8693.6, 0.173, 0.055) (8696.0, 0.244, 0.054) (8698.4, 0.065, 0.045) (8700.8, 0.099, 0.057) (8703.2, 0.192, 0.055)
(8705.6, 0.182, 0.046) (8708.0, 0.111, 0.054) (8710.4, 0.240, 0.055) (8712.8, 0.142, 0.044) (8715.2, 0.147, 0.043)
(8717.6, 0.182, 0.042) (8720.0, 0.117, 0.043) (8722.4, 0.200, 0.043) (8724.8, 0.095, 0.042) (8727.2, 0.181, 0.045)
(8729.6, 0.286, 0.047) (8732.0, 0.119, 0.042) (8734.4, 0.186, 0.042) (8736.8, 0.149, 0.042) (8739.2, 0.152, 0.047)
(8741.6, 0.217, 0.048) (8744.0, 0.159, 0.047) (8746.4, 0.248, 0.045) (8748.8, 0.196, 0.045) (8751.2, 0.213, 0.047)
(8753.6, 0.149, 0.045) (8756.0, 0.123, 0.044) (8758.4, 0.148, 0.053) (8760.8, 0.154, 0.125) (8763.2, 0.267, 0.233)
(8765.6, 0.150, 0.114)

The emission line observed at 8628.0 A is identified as H-gamma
